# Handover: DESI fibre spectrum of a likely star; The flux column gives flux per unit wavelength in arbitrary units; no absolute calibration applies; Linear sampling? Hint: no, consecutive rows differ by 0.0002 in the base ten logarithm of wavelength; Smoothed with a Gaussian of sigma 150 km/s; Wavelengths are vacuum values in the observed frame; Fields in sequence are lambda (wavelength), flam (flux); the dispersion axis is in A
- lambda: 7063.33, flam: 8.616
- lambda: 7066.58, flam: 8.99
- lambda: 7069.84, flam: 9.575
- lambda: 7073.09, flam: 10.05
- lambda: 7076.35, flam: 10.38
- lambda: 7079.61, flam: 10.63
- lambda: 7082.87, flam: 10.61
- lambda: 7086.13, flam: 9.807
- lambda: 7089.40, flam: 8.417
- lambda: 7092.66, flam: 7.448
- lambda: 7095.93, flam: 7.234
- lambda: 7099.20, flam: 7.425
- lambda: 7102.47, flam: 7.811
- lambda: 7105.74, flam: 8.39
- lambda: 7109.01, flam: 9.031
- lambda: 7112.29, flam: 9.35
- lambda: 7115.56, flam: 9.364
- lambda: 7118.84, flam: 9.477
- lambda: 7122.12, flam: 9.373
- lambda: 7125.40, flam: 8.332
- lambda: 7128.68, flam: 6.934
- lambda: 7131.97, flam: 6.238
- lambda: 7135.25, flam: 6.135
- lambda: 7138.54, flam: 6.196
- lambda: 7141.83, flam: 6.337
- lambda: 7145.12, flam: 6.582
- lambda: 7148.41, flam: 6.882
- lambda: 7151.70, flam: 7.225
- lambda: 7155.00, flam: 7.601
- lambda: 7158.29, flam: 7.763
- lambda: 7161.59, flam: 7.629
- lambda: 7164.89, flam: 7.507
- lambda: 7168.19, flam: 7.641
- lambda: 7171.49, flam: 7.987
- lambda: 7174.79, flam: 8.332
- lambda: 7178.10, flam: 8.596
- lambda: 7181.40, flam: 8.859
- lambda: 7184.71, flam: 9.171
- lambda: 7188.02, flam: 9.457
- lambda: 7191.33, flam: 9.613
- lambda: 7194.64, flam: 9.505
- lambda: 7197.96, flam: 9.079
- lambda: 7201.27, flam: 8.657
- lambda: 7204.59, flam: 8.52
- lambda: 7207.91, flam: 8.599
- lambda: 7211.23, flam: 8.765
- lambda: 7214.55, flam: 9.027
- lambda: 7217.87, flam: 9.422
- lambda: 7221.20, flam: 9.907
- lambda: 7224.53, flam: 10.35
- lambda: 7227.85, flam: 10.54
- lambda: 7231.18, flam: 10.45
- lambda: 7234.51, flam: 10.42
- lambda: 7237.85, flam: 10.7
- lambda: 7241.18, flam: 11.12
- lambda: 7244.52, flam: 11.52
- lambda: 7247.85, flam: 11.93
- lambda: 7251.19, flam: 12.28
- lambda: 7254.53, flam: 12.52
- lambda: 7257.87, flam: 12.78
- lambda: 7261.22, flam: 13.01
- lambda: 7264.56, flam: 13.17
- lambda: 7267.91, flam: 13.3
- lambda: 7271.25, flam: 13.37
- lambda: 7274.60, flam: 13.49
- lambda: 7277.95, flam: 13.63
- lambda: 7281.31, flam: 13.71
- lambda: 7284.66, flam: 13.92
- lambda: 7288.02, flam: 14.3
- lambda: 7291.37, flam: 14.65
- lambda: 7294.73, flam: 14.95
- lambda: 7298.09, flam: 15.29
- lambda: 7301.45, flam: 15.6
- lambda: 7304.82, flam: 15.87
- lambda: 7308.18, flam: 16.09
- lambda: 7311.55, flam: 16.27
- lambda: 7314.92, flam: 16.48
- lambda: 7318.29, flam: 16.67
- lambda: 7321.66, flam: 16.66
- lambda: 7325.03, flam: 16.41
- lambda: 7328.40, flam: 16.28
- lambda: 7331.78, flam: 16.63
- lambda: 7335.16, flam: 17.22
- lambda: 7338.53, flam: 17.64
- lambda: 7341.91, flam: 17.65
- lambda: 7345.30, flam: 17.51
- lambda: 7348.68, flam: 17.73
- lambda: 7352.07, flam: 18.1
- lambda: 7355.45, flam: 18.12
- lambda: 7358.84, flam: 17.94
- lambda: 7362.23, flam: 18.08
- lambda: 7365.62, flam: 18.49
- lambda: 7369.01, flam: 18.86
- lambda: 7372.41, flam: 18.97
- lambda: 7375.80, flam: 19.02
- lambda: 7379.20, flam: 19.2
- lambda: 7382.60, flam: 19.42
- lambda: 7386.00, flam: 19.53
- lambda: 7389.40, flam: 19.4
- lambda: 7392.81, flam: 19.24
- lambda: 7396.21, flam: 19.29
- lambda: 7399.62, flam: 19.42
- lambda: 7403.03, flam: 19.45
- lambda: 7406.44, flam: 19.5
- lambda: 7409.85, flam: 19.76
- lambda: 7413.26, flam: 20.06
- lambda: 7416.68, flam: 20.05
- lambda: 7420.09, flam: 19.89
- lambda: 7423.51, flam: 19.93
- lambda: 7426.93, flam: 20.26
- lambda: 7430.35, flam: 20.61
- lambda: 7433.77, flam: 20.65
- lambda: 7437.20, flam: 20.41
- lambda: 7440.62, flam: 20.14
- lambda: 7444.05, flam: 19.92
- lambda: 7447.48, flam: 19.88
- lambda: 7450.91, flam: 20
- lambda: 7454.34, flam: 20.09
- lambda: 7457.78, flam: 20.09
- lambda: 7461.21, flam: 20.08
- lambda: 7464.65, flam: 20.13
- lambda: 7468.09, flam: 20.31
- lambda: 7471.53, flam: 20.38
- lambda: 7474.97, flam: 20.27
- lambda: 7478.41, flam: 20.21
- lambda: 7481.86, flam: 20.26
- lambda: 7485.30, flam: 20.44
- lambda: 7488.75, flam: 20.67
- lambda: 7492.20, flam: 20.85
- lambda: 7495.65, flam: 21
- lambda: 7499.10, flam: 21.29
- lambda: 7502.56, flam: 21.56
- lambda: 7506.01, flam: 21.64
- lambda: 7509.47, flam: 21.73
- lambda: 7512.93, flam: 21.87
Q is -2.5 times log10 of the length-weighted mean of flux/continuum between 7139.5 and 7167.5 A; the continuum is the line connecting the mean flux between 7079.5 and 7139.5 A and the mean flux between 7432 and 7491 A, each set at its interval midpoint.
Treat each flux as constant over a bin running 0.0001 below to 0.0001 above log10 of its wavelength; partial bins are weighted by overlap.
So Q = 0.34 mag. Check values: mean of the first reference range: 8.29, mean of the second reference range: 20.2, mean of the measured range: 7.18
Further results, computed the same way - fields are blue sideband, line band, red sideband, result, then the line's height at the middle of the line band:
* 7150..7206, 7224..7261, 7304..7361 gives 0.06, 12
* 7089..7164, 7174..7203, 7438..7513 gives 0.11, 9.97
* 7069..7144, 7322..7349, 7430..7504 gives -0.07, 16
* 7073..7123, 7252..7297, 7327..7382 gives 0.12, 15.2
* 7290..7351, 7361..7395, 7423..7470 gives -0.05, 18.2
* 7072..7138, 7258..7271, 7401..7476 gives 0.07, 14.1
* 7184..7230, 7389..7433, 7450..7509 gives -0.12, 17.8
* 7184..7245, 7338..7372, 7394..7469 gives -0.11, 16.4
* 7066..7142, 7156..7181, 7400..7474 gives 0.33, 10.7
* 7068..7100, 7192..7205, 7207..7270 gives 0.17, 10.6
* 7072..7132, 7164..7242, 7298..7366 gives 0.32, 12.4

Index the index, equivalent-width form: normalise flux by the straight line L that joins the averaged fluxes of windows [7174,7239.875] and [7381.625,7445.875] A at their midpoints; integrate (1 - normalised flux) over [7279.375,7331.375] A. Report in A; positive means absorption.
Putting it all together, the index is -4.2 A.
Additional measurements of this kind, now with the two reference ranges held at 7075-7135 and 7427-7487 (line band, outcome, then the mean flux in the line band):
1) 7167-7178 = 2.80 A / 8.09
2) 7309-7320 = -0.65 A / 16.4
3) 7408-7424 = -0.90 A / 19.9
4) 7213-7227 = 3.03 A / 9.73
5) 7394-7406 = -0.68 A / 19.4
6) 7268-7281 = 0.65 A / 13.5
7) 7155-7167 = 3.25 A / 7.63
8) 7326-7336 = -0.36 A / 16.6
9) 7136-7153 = 5.68 A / 6.61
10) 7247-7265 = 1.31 A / 12.6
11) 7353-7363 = -0.64 A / 18.1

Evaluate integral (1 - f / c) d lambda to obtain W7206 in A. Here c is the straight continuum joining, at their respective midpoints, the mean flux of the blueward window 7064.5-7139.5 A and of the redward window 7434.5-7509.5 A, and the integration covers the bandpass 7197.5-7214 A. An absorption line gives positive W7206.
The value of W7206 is 4.4 A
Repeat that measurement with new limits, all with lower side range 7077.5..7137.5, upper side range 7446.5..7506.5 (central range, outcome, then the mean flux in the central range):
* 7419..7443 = -1.6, 20.3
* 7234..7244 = 1.5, 10.9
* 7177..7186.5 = 1.7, 8.9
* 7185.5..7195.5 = 1.5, 9.5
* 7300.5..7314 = -0.9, 16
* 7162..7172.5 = 2.7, 7.69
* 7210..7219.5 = 2.3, 9.09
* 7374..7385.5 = -1.3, 19.2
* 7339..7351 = -1.1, 17.6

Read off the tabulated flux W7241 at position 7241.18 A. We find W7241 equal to 11.12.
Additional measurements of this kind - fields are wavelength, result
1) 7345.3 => 17.51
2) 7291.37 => 14.65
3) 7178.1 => 8.596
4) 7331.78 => 16.63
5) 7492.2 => 20.85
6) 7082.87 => 10.61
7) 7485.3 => 20.44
